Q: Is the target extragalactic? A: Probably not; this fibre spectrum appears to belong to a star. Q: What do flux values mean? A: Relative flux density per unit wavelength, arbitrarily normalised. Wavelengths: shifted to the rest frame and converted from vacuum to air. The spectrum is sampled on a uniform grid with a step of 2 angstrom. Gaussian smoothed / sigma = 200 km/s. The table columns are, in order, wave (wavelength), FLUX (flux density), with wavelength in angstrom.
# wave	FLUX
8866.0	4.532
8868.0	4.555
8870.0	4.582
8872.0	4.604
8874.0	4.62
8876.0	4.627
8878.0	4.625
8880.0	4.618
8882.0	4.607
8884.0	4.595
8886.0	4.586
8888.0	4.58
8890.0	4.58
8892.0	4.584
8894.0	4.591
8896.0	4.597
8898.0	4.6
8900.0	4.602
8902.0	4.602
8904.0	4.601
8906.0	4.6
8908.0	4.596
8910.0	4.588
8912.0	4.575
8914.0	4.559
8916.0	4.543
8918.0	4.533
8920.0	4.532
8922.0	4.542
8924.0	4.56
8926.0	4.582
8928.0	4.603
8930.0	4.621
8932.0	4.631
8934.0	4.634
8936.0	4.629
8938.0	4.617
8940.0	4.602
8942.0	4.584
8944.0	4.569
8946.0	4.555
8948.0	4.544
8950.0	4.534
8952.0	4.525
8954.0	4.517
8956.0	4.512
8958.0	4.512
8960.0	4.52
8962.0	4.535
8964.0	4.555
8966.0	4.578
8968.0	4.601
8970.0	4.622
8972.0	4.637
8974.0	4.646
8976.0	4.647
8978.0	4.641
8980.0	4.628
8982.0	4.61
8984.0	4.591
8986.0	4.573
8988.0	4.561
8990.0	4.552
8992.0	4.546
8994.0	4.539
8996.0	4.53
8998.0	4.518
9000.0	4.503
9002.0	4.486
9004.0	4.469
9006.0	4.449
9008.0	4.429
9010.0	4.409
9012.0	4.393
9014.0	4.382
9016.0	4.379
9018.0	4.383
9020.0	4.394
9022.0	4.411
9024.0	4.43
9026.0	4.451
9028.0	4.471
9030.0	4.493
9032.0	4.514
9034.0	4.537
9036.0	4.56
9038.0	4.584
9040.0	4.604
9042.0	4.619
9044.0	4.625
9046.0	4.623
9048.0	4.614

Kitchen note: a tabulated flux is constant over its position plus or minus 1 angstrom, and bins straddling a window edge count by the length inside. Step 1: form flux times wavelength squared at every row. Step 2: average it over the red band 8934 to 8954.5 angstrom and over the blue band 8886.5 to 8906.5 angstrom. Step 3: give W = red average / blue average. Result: 1.01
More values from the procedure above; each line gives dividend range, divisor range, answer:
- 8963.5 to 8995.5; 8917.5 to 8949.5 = 1.01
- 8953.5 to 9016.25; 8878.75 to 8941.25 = 1.00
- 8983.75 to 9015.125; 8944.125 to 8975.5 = 0.99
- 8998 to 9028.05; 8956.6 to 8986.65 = 0.97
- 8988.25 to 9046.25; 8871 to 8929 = 1.01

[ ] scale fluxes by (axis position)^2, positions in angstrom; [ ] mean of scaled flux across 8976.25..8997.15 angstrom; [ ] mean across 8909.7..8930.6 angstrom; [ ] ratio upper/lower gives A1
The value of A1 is 1.02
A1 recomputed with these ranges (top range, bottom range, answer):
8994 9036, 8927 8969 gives 0.99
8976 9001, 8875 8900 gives 1.02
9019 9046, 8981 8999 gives 1.00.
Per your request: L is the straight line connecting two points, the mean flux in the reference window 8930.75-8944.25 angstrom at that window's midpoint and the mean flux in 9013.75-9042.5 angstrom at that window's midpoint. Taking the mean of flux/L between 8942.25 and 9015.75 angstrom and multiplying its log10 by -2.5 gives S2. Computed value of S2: 0.003 mag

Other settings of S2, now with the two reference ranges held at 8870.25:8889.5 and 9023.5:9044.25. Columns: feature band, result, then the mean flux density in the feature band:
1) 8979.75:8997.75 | 0.00 mag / 4.57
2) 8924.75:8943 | -0.01 mag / 4.61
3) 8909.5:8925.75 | 0.01 mag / 4.55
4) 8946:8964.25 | 0.01 mag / 4.53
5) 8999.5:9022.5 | 0.03 mag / 4.42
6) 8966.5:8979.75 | -0.02 mag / 4.63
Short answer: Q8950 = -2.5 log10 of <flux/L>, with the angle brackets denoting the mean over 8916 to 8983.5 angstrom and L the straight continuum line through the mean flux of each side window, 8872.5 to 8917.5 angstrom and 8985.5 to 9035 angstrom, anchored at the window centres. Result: -0.011 mag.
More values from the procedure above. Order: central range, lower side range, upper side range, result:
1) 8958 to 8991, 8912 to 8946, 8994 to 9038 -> -0.02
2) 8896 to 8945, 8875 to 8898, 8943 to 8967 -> 0.00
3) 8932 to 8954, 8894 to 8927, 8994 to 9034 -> -0.01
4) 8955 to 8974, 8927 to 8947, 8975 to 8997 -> 0.01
